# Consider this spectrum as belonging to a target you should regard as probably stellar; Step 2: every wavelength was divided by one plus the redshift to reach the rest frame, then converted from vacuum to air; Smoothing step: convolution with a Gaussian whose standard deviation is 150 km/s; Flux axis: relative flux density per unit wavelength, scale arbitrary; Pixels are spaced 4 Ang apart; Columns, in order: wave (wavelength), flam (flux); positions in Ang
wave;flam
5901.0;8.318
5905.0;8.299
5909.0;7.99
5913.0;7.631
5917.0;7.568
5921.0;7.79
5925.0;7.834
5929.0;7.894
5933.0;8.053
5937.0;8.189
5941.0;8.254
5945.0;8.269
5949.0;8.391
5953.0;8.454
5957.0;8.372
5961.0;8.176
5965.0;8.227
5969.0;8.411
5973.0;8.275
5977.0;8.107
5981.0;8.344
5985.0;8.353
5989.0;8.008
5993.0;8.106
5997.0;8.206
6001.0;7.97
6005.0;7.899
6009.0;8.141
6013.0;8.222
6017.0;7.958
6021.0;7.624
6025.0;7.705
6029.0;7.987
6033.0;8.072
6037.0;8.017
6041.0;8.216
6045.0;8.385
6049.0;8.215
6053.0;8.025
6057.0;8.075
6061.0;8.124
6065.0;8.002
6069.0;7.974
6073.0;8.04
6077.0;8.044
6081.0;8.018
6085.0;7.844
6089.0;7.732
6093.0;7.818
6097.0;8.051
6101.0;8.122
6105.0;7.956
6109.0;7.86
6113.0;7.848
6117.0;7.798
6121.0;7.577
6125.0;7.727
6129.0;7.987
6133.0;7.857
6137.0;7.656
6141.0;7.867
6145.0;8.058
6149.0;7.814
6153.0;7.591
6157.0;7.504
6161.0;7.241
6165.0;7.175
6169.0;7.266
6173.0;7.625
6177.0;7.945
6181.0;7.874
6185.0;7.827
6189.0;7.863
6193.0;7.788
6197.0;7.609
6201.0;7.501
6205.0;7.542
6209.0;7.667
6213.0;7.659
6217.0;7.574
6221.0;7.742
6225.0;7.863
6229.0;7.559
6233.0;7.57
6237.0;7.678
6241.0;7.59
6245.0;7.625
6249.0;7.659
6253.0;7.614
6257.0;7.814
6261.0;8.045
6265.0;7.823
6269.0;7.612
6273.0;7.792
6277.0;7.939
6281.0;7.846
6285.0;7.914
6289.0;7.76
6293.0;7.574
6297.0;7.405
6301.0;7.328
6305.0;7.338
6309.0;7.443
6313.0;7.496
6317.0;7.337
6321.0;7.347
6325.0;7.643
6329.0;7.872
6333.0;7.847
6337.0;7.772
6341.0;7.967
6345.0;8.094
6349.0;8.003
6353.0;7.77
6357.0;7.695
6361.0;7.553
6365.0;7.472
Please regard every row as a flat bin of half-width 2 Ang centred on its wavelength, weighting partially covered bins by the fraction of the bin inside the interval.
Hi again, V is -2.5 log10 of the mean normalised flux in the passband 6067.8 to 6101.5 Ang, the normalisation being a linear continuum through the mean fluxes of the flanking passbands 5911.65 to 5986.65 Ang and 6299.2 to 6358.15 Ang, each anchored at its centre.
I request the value 0.00 mag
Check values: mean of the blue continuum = 8.14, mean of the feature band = 7.95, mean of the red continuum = 7.66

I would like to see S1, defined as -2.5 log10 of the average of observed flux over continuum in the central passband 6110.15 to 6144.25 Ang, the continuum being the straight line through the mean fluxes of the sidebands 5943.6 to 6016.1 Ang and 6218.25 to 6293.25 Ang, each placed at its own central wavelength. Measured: 0.02 mag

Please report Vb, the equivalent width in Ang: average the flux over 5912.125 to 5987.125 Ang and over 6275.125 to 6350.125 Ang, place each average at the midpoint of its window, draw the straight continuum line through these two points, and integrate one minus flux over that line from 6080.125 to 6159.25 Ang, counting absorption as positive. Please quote 0.9 Ang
